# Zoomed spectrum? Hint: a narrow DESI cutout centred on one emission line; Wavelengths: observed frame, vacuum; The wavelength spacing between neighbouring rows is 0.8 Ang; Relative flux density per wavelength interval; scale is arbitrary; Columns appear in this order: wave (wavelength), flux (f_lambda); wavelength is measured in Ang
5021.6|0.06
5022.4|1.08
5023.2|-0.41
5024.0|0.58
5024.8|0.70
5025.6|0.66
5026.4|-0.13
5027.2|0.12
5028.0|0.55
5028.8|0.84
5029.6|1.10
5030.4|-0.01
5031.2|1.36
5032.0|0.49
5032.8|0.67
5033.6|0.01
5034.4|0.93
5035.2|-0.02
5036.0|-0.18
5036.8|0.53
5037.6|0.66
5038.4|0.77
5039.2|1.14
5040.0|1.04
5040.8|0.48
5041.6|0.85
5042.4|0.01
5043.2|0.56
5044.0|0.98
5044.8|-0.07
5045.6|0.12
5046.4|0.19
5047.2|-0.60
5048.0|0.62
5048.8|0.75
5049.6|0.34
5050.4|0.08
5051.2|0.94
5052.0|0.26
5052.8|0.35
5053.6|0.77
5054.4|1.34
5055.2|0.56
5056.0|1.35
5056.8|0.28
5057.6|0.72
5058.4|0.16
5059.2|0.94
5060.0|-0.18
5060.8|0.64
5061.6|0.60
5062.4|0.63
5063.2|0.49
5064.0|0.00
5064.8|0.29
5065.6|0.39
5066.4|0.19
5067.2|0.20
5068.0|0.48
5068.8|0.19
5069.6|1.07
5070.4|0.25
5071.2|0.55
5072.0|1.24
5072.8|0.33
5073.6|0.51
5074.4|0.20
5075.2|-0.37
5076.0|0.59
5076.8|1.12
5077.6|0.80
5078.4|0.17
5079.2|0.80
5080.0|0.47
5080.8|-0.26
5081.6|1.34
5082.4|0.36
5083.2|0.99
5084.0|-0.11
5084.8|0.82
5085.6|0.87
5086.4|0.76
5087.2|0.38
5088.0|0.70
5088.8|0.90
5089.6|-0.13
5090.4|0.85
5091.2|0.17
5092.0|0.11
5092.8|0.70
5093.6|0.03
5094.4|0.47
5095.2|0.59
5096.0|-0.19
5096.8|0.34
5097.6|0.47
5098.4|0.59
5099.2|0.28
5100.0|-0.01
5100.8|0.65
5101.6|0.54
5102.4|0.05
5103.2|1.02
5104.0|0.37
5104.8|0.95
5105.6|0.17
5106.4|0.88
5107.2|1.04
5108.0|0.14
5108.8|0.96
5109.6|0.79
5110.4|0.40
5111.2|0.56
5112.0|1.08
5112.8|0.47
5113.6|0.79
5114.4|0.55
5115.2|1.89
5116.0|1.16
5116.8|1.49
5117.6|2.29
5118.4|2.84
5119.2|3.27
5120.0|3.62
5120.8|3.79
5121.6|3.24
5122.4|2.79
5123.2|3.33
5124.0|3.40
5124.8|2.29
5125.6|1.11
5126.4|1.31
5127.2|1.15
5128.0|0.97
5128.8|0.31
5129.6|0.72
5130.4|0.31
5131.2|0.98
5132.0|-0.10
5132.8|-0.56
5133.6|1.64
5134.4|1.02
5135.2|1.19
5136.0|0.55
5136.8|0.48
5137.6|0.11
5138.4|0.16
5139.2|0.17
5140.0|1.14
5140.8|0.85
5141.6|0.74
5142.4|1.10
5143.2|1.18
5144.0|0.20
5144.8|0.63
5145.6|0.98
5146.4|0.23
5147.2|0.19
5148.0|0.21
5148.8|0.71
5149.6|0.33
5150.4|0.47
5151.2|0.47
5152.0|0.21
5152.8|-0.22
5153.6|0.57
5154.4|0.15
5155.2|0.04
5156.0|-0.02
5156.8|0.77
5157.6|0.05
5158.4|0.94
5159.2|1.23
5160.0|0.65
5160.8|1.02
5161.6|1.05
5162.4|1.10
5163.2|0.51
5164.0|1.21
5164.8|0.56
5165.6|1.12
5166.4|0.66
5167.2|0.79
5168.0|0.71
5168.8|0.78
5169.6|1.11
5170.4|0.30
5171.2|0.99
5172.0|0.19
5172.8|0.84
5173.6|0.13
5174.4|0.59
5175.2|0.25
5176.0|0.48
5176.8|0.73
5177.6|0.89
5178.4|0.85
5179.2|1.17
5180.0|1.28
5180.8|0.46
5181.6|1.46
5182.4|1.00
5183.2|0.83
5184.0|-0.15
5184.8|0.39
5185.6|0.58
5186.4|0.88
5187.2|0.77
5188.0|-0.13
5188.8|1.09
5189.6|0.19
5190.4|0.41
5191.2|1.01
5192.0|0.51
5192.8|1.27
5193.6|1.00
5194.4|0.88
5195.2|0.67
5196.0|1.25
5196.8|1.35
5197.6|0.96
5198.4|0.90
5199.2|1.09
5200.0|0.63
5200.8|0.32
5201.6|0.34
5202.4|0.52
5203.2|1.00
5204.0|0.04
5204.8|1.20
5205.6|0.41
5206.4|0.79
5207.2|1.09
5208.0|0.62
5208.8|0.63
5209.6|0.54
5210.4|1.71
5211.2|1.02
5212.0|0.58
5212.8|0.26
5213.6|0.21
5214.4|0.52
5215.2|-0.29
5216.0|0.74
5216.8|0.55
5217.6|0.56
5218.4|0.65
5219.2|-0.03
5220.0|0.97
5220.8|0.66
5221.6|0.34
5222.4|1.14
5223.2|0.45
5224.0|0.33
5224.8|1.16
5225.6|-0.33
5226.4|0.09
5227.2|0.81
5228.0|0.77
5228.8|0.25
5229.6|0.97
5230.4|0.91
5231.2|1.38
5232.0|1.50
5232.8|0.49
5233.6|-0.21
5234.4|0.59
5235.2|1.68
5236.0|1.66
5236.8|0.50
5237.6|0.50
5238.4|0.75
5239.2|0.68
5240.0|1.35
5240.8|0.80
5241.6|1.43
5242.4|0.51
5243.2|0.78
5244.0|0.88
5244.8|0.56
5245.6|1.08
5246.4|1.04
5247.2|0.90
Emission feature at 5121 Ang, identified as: [O II] 3727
